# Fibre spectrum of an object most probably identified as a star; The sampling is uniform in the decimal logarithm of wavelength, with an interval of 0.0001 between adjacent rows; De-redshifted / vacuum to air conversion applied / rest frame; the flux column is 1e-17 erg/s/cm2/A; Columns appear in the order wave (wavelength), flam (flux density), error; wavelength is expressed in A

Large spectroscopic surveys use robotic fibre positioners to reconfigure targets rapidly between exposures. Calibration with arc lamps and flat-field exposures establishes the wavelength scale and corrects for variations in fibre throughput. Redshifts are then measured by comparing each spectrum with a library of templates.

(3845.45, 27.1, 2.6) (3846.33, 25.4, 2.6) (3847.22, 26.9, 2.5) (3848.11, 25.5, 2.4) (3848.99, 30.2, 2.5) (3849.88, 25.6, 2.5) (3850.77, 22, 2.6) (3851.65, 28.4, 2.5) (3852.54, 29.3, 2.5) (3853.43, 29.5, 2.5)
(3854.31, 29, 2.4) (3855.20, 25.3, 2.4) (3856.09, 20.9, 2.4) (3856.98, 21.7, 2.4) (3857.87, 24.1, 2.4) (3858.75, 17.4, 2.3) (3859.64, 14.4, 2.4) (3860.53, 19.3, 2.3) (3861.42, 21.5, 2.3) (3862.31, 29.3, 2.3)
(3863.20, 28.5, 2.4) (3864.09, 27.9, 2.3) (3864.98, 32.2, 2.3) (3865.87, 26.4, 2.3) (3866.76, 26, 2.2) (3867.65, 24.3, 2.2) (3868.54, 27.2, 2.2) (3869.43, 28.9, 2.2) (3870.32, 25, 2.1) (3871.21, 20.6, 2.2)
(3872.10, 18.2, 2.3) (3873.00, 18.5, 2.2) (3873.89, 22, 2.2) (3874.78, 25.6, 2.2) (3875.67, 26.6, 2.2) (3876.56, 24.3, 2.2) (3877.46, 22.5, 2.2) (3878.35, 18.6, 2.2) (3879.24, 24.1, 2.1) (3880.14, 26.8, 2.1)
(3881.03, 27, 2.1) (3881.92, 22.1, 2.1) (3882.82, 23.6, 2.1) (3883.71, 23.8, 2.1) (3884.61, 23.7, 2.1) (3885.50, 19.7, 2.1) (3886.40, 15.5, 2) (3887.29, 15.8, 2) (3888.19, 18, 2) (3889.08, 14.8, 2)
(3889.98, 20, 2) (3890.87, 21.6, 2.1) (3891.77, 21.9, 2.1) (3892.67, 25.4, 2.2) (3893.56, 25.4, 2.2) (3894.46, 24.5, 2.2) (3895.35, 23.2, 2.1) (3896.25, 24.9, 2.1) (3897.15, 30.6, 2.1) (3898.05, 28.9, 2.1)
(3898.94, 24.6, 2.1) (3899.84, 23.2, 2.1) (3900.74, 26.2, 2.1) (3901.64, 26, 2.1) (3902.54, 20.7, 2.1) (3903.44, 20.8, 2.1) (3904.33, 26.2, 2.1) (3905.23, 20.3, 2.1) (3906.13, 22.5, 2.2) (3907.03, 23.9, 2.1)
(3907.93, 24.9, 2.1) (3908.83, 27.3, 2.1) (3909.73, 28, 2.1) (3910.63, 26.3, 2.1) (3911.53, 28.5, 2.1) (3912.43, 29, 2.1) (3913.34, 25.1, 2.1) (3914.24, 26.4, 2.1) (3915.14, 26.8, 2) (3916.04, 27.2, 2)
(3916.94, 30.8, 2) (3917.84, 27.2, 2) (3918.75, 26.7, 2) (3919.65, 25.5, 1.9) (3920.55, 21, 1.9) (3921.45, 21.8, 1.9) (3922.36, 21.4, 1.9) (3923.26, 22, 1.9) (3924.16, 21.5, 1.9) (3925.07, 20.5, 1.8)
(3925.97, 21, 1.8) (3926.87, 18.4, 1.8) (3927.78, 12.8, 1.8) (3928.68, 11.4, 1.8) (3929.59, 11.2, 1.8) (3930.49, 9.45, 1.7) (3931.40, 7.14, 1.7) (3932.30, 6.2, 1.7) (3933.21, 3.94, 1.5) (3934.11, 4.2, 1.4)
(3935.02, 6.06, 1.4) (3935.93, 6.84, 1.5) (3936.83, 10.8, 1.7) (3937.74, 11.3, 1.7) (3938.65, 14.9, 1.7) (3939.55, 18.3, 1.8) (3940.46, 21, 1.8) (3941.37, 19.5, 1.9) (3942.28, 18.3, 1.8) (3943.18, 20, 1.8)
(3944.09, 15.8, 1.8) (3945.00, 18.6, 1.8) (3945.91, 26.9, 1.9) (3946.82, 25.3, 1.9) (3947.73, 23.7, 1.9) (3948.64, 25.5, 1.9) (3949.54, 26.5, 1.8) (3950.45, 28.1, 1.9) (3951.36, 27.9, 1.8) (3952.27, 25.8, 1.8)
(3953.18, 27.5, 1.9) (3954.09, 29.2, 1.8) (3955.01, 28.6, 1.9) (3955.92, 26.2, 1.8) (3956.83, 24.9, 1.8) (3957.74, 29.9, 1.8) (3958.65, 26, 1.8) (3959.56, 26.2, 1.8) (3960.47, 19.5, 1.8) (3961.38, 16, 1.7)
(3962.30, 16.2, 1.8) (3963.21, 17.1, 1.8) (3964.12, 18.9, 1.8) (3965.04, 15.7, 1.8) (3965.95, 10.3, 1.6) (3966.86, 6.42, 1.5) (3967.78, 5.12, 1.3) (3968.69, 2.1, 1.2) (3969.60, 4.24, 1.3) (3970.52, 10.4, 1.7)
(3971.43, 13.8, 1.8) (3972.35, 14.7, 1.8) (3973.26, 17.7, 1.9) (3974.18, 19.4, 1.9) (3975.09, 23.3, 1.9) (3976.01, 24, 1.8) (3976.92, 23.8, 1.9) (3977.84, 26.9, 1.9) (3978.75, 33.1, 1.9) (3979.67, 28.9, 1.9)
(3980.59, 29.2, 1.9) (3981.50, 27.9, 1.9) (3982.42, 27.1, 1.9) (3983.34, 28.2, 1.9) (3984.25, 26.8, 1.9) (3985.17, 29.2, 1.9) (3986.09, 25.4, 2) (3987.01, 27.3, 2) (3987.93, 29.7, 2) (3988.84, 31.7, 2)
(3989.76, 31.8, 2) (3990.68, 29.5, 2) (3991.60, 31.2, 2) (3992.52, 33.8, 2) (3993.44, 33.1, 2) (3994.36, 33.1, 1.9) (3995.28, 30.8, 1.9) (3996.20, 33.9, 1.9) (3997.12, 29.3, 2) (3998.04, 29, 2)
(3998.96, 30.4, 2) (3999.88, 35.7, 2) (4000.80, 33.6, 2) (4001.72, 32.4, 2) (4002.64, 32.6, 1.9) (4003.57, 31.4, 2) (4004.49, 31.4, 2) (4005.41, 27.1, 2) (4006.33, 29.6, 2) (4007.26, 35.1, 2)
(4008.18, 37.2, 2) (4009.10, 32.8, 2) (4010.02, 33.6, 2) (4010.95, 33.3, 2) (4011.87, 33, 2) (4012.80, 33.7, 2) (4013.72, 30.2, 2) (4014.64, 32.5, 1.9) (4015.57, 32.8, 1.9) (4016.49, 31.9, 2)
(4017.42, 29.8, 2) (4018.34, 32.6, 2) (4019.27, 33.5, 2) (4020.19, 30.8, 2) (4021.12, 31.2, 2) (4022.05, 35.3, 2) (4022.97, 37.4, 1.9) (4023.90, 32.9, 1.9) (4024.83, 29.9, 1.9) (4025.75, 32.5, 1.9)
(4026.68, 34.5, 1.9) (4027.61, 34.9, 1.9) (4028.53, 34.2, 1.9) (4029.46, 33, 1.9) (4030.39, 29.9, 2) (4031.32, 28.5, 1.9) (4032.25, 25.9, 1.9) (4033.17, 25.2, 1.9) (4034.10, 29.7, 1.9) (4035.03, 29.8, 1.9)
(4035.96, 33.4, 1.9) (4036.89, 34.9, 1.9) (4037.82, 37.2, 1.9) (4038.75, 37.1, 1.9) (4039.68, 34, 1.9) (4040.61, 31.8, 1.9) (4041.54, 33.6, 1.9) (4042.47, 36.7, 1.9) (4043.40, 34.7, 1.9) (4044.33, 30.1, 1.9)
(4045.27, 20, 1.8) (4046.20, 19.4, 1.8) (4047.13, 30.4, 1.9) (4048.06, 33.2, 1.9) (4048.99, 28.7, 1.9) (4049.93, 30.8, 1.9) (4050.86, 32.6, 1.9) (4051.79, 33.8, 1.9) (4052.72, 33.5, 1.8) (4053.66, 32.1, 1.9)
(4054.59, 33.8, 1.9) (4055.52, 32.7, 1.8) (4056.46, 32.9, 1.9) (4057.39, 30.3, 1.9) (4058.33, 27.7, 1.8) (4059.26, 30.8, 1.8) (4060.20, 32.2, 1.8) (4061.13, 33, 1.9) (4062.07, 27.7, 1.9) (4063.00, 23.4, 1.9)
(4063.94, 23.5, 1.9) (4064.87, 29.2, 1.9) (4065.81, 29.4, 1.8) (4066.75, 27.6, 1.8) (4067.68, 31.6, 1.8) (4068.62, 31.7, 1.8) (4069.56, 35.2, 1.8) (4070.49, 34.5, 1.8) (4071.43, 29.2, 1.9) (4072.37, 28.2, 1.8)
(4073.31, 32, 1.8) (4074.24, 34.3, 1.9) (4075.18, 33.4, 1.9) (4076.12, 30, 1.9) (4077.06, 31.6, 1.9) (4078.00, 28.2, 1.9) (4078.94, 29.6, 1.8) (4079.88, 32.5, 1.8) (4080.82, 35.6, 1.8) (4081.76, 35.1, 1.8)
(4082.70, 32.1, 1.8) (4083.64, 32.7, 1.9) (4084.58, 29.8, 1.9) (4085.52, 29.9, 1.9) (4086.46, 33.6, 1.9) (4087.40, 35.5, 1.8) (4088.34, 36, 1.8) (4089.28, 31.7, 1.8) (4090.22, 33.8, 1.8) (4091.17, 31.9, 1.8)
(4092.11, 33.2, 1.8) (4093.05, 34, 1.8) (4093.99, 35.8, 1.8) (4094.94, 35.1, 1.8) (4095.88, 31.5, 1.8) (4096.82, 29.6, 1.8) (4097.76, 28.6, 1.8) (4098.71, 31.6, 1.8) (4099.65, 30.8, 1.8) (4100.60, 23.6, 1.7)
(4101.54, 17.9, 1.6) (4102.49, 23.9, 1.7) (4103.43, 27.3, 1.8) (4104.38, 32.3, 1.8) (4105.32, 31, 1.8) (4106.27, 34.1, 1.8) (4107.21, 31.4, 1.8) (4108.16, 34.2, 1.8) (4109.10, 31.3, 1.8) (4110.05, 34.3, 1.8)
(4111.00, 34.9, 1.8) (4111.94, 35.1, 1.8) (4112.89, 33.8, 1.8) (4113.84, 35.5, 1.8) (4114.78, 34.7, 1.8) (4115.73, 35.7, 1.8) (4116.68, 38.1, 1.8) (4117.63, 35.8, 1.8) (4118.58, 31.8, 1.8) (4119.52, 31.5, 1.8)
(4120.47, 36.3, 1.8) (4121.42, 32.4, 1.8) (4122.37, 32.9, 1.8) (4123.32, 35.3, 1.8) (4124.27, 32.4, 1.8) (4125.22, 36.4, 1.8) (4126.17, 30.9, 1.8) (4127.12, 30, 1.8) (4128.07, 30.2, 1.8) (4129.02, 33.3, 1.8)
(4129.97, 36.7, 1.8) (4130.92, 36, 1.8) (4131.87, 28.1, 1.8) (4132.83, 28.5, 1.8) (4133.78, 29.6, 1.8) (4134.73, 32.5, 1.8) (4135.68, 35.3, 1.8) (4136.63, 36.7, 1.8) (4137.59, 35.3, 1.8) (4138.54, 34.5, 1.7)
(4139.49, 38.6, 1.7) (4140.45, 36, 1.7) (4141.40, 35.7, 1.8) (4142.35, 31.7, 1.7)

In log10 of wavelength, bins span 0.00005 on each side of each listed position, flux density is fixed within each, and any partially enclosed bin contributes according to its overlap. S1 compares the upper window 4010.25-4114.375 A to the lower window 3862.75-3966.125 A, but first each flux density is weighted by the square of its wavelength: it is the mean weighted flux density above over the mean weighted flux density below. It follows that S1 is 1.6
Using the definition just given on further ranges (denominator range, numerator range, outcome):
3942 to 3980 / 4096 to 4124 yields 1.67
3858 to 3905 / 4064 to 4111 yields 1.49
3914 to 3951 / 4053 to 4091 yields 1.81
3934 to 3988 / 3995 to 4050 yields 1.59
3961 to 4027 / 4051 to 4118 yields 1.21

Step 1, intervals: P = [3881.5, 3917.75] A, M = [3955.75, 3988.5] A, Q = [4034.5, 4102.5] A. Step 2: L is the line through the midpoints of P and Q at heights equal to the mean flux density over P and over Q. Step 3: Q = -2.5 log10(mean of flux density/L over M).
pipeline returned 0.29 mag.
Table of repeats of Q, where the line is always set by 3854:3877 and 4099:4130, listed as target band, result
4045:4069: 0.02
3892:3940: 0.23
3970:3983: 0.21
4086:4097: -0.07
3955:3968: 0.38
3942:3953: 0.13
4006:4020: -0.14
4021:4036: -0.08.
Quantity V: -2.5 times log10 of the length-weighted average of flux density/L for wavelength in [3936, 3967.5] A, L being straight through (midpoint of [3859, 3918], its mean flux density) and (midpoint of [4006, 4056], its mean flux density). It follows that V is 0.31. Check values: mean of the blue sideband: 24.1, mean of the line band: 20.8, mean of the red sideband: 32.1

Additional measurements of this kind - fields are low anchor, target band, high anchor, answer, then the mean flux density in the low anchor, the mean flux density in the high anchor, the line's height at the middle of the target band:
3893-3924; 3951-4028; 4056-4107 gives 0.03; 25.2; 30.9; 27.9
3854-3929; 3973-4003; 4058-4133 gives -0.07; 23.5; 31.8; 27.4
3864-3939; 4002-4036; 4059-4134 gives -0.15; 21.6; 31.8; 27.7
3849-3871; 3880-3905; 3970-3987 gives 0.09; 25.2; 23.9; 24.9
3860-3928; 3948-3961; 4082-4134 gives -0.01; 23.8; 32.3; 26.2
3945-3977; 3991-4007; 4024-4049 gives -0.23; 20.1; 31.3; 25.7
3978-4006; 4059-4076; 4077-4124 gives 0.05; 30.5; 32.3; 31.7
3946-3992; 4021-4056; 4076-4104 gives -0.16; 22.9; 31.1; 27.6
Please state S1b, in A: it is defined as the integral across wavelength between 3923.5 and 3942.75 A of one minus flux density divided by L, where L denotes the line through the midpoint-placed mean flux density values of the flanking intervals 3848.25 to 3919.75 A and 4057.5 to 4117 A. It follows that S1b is 9.5 A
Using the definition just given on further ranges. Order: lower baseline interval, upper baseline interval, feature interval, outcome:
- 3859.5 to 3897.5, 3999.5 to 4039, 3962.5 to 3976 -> 7.4 A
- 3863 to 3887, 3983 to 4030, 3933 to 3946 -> 6.4 A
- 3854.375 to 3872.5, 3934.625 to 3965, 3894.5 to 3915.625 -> -2.6 A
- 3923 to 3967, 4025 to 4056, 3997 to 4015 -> -3.6 A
